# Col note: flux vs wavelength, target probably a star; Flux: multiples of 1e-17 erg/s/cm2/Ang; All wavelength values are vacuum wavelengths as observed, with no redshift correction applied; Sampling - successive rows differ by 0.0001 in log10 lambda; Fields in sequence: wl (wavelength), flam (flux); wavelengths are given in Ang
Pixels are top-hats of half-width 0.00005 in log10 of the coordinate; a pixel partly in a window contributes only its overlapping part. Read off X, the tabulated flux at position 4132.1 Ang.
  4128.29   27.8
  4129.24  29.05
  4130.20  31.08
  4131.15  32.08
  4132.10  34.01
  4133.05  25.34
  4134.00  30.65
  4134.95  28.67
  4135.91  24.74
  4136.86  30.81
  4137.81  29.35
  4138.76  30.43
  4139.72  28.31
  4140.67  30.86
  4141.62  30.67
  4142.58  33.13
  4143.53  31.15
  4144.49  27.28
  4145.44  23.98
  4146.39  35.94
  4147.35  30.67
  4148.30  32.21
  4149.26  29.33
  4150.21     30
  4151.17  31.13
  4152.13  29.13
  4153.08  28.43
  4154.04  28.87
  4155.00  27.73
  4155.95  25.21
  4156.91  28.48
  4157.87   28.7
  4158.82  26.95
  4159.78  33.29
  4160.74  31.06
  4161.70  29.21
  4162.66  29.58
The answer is 34.01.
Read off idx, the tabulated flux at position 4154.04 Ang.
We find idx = 28.87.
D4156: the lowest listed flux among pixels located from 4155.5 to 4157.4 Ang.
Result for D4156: 25.21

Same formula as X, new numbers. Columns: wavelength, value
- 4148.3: 32.21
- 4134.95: 28.67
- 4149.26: 29.33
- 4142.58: 33.13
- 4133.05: 25.34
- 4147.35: 30.67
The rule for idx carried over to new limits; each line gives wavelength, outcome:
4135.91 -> 24.74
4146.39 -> 35.94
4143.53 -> 31.15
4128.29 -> 27.8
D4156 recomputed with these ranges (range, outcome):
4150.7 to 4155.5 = 27.73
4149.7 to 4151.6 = 30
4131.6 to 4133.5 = 25.34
